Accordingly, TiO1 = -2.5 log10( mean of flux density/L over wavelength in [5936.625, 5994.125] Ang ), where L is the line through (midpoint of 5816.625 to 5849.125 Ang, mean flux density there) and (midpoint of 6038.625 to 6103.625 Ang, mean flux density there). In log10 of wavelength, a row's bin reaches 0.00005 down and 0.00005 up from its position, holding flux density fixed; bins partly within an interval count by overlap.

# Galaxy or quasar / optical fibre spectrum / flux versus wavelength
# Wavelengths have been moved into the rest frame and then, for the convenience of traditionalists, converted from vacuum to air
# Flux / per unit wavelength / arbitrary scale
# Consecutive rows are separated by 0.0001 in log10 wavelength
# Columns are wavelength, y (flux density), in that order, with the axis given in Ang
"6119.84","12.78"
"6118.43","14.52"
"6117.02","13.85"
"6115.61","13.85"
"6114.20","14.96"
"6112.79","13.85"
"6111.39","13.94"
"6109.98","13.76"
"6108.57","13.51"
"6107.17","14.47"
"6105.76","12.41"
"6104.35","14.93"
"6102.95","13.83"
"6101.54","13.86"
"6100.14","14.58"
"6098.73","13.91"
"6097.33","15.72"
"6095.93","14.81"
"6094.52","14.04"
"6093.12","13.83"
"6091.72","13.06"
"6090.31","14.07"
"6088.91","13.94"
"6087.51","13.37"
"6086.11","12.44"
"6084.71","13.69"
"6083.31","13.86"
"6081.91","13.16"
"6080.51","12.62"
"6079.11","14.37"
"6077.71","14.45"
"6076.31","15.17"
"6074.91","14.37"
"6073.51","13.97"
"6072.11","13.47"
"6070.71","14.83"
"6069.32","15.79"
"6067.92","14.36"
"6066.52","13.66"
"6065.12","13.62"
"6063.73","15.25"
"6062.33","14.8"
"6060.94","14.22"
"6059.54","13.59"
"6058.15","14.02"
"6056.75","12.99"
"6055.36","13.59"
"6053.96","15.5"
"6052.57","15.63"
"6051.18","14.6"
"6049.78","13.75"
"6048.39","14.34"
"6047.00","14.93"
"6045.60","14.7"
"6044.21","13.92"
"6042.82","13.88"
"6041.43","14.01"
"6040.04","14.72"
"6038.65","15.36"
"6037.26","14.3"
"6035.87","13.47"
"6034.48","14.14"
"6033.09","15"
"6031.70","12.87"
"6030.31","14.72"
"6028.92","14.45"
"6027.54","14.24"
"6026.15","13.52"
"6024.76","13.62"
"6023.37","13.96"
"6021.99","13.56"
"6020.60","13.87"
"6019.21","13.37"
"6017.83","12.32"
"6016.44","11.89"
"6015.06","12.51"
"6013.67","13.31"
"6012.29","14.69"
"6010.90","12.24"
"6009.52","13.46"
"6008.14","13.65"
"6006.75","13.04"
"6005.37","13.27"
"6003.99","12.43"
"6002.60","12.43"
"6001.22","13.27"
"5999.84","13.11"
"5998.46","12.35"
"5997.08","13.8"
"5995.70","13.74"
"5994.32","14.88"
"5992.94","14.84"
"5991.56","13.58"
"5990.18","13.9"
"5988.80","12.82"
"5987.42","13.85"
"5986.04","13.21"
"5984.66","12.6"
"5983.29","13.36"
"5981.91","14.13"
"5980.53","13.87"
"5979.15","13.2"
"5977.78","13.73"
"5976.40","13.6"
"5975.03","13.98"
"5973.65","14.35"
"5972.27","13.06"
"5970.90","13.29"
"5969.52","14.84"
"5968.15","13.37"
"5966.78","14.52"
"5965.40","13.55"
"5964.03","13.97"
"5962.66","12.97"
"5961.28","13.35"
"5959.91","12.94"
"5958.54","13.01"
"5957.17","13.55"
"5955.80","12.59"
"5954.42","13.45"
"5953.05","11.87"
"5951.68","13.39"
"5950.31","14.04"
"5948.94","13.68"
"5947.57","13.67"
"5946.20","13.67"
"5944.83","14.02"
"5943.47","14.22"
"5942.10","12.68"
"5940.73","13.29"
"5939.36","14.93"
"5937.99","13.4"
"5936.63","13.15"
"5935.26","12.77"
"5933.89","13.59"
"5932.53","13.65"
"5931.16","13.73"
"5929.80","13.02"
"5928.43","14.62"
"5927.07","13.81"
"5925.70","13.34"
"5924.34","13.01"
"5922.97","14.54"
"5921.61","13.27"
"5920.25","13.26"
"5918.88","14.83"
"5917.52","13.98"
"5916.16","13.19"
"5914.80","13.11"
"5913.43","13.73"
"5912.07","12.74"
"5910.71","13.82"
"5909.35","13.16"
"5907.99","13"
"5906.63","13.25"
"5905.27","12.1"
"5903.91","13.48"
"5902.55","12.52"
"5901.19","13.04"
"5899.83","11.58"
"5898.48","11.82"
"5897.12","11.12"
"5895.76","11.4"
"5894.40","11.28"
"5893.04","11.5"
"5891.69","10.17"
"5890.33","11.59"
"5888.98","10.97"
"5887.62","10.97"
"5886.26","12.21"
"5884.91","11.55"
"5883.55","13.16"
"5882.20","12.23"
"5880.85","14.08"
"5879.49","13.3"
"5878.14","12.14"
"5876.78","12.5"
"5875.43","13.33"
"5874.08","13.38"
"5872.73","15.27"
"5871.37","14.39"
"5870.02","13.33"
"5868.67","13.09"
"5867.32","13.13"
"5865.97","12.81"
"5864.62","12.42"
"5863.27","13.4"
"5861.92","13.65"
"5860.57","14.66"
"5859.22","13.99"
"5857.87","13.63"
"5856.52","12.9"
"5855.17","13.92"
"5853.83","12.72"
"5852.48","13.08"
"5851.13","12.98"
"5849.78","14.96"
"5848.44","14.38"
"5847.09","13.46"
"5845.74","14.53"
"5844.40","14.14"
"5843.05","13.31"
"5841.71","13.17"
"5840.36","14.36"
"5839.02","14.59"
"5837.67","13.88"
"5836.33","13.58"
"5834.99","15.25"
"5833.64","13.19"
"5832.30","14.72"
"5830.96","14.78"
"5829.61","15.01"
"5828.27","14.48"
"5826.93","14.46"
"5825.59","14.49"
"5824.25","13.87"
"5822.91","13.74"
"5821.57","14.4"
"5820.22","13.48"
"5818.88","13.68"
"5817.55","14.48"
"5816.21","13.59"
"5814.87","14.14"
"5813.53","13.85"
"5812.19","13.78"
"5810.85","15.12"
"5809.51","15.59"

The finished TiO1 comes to 0.05 mag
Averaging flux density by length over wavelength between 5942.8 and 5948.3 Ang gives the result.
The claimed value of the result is 13.9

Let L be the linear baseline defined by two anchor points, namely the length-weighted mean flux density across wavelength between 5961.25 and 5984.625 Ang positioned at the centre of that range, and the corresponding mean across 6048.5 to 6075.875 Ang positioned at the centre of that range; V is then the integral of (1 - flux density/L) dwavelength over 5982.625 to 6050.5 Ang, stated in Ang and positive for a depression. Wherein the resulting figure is 1.7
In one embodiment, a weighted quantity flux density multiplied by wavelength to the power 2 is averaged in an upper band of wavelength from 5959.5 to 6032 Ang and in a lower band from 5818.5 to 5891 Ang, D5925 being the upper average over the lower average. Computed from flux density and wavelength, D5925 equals 1.0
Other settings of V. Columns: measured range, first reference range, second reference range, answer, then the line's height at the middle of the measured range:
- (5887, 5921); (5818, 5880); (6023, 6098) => 3.5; 13.9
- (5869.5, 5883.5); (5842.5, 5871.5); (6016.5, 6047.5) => 0.2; 13.6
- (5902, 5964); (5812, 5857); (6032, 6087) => 2.9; 14.1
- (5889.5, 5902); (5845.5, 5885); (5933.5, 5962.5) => 1.8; 13.4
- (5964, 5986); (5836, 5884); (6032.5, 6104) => 0.3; 13.9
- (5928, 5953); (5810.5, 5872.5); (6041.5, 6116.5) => 0.7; 14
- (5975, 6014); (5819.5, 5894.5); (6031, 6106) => 1.2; 13.9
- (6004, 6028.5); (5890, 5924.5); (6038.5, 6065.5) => 1.1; 14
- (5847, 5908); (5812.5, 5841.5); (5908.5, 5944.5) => 4.7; 13.9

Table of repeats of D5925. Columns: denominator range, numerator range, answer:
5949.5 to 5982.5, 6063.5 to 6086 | 1.08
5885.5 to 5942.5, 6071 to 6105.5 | 1.15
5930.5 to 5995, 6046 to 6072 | 1.09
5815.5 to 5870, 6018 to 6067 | 1.09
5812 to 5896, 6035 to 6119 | 1.14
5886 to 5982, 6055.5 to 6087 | 1.11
